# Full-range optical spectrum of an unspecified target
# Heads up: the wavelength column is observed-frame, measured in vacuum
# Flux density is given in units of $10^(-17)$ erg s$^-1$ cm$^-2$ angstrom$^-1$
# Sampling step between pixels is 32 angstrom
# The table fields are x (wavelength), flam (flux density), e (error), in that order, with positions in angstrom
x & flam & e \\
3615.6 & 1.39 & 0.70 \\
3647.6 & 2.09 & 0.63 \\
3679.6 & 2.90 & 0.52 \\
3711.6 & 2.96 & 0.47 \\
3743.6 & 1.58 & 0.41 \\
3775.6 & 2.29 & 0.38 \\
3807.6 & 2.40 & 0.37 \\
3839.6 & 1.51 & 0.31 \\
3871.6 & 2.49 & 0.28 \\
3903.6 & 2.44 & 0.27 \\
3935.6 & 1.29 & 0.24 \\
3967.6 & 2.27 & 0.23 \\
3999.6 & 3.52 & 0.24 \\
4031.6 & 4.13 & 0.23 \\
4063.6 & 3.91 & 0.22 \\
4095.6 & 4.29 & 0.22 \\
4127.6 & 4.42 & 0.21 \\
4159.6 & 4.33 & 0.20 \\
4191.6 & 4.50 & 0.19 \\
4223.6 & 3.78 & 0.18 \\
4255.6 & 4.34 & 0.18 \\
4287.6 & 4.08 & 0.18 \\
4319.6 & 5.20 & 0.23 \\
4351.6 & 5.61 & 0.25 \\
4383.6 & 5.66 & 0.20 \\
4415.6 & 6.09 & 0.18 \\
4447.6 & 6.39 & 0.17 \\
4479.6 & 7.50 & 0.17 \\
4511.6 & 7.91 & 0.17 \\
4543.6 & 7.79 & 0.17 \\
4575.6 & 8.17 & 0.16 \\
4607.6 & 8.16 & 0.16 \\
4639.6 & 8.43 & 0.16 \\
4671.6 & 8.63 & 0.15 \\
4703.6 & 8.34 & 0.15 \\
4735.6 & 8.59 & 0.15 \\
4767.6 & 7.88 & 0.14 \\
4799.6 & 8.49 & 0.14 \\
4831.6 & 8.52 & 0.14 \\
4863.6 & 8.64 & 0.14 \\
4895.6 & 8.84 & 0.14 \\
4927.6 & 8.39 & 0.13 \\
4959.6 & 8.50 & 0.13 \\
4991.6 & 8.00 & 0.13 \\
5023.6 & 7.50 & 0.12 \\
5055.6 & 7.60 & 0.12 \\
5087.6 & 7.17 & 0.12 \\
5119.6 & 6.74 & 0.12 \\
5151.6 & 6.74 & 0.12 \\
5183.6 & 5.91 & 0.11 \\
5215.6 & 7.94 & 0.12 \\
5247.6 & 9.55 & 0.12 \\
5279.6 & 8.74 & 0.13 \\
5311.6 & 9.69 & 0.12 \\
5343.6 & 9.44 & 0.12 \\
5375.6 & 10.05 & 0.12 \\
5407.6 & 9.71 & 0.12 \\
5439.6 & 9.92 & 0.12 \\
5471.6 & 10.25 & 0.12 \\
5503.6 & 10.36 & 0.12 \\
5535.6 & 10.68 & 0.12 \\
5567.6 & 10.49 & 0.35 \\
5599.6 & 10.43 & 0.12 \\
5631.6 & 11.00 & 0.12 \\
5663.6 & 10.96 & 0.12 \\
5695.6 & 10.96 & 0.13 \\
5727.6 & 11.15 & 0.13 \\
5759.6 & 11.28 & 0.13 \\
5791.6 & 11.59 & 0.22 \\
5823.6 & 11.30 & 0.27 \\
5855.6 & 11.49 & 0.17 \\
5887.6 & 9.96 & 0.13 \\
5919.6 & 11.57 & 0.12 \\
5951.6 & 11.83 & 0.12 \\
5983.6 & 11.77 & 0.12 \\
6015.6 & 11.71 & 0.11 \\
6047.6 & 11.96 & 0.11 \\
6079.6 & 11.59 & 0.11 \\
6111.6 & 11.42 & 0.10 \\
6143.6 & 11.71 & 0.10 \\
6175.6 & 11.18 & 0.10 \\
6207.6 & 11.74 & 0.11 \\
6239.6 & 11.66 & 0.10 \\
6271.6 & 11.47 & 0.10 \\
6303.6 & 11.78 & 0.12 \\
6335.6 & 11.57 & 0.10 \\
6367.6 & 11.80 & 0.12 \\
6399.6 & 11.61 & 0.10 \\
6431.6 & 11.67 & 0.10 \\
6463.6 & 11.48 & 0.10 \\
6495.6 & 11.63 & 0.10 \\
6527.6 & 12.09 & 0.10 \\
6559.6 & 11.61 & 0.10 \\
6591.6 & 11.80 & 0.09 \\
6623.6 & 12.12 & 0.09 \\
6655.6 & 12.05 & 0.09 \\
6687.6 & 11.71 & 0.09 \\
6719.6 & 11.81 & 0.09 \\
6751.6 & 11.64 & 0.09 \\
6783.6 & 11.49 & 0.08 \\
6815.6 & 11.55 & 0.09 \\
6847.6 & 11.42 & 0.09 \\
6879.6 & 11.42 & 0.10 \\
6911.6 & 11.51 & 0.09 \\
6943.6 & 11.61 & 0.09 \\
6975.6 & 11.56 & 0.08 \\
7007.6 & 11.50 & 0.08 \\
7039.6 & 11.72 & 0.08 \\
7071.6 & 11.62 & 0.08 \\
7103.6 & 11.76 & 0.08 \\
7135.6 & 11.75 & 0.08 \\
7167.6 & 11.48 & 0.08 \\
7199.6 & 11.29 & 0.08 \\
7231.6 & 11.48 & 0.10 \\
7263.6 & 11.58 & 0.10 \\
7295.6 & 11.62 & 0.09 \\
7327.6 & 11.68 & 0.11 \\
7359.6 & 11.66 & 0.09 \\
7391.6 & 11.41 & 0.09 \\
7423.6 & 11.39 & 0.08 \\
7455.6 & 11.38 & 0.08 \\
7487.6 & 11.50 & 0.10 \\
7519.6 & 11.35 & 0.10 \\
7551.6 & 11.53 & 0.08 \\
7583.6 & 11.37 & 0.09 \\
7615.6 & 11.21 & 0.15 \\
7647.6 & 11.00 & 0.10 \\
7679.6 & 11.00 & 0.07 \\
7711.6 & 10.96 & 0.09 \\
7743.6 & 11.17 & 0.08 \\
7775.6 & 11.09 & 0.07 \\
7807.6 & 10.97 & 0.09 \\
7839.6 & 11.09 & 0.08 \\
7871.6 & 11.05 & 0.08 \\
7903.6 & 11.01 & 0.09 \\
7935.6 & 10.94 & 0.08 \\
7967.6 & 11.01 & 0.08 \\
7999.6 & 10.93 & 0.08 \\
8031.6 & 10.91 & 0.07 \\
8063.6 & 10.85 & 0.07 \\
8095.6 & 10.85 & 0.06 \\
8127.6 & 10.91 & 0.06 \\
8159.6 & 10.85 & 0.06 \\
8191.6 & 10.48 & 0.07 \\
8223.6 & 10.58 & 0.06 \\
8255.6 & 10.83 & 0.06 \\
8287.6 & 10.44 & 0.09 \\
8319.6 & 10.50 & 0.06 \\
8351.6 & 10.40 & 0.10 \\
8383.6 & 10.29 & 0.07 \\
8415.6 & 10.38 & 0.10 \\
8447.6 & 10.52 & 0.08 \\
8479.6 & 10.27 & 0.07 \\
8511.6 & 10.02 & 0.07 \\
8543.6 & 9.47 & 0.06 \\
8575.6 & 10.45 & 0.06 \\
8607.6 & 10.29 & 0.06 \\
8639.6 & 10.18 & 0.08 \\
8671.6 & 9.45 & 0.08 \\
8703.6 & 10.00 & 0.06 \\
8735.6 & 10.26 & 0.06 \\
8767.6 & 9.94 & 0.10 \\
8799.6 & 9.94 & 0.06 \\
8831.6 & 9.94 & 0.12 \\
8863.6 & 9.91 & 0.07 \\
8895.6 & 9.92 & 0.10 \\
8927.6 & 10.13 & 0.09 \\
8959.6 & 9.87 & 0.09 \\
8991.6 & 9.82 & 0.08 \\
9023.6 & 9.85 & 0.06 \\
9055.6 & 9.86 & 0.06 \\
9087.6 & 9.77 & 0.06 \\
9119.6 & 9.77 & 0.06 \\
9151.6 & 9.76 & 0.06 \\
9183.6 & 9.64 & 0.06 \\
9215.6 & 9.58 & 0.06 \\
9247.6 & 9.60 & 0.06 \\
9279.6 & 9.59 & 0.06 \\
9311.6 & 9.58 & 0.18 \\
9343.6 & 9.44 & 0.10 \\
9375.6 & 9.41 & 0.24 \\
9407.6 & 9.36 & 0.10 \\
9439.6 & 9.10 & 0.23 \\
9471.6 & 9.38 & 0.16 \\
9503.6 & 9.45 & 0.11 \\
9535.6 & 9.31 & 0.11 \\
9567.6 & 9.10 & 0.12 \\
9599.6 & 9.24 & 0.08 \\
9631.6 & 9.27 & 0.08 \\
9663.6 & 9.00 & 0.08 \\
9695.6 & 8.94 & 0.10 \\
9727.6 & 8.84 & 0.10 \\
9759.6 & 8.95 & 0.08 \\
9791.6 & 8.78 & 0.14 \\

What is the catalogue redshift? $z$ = 0.00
